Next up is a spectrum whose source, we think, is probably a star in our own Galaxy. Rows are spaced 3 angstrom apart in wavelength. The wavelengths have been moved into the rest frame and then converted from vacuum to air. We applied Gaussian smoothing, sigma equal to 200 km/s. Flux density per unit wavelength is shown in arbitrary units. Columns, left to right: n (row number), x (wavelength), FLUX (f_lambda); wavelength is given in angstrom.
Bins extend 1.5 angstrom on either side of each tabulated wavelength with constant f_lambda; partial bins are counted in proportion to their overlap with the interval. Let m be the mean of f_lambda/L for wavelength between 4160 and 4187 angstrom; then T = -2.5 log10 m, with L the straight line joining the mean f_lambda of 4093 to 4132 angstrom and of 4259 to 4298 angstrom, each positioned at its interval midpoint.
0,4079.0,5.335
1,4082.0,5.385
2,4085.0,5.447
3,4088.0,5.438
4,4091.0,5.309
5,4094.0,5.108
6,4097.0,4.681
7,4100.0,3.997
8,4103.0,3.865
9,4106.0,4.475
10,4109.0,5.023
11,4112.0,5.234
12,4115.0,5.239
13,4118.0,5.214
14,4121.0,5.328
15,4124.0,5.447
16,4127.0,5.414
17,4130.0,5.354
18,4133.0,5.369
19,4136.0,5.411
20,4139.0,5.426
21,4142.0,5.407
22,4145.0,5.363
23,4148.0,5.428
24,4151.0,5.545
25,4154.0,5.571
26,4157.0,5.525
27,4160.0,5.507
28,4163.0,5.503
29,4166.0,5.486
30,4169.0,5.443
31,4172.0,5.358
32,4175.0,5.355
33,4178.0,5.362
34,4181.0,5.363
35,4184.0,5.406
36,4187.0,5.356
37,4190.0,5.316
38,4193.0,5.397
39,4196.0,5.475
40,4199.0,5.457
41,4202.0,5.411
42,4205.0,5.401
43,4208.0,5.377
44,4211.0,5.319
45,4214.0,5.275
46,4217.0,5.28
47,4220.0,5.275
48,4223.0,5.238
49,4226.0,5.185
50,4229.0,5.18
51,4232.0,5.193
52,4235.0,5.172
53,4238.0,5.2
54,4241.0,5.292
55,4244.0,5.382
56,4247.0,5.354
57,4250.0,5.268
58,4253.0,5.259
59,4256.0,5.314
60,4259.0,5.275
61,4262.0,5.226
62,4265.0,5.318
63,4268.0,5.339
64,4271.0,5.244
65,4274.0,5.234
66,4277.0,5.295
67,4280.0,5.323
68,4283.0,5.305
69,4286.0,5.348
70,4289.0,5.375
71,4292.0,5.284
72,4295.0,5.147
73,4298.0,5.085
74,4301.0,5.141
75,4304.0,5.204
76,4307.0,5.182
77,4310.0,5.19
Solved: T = -0.07 mag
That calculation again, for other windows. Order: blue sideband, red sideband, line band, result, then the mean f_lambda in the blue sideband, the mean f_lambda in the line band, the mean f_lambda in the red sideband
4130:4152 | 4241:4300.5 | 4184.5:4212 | -0.007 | 5.41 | 5.39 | 5.28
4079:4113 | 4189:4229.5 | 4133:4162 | -0.073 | 4.92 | 5.46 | 5.33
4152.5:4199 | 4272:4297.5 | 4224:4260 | 0.017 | 5.43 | 5.26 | 5.28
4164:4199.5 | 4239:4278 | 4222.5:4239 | 0.028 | 5.4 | 5.19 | 5.29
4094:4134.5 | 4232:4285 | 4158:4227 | -0.048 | 4.98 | 5.37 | 5.28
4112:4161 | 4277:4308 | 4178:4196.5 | -0.006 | 5.4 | 5.38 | 5.24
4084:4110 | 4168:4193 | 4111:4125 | -0.073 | 4.8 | 5.29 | 5.37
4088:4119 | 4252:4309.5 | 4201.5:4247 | -0.032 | 4.84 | 5.28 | 5.26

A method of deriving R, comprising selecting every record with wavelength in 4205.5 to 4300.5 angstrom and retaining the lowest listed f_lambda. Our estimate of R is 5.085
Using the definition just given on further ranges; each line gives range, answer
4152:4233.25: 5.18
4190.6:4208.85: 5.377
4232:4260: 5.172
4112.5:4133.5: 5.214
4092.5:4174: 3.865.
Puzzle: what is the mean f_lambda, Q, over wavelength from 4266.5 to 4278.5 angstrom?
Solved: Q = 5.28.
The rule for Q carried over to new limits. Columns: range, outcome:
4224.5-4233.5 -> 5.19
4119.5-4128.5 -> 5.4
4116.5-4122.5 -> 5.27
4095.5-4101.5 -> 4.34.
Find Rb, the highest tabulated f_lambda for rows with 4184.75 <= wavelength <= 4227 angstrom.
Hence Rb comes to 5.475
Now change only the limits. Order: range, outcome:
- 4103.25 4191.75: 5.571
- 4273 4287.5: 5.348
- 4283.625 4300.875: 5.375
